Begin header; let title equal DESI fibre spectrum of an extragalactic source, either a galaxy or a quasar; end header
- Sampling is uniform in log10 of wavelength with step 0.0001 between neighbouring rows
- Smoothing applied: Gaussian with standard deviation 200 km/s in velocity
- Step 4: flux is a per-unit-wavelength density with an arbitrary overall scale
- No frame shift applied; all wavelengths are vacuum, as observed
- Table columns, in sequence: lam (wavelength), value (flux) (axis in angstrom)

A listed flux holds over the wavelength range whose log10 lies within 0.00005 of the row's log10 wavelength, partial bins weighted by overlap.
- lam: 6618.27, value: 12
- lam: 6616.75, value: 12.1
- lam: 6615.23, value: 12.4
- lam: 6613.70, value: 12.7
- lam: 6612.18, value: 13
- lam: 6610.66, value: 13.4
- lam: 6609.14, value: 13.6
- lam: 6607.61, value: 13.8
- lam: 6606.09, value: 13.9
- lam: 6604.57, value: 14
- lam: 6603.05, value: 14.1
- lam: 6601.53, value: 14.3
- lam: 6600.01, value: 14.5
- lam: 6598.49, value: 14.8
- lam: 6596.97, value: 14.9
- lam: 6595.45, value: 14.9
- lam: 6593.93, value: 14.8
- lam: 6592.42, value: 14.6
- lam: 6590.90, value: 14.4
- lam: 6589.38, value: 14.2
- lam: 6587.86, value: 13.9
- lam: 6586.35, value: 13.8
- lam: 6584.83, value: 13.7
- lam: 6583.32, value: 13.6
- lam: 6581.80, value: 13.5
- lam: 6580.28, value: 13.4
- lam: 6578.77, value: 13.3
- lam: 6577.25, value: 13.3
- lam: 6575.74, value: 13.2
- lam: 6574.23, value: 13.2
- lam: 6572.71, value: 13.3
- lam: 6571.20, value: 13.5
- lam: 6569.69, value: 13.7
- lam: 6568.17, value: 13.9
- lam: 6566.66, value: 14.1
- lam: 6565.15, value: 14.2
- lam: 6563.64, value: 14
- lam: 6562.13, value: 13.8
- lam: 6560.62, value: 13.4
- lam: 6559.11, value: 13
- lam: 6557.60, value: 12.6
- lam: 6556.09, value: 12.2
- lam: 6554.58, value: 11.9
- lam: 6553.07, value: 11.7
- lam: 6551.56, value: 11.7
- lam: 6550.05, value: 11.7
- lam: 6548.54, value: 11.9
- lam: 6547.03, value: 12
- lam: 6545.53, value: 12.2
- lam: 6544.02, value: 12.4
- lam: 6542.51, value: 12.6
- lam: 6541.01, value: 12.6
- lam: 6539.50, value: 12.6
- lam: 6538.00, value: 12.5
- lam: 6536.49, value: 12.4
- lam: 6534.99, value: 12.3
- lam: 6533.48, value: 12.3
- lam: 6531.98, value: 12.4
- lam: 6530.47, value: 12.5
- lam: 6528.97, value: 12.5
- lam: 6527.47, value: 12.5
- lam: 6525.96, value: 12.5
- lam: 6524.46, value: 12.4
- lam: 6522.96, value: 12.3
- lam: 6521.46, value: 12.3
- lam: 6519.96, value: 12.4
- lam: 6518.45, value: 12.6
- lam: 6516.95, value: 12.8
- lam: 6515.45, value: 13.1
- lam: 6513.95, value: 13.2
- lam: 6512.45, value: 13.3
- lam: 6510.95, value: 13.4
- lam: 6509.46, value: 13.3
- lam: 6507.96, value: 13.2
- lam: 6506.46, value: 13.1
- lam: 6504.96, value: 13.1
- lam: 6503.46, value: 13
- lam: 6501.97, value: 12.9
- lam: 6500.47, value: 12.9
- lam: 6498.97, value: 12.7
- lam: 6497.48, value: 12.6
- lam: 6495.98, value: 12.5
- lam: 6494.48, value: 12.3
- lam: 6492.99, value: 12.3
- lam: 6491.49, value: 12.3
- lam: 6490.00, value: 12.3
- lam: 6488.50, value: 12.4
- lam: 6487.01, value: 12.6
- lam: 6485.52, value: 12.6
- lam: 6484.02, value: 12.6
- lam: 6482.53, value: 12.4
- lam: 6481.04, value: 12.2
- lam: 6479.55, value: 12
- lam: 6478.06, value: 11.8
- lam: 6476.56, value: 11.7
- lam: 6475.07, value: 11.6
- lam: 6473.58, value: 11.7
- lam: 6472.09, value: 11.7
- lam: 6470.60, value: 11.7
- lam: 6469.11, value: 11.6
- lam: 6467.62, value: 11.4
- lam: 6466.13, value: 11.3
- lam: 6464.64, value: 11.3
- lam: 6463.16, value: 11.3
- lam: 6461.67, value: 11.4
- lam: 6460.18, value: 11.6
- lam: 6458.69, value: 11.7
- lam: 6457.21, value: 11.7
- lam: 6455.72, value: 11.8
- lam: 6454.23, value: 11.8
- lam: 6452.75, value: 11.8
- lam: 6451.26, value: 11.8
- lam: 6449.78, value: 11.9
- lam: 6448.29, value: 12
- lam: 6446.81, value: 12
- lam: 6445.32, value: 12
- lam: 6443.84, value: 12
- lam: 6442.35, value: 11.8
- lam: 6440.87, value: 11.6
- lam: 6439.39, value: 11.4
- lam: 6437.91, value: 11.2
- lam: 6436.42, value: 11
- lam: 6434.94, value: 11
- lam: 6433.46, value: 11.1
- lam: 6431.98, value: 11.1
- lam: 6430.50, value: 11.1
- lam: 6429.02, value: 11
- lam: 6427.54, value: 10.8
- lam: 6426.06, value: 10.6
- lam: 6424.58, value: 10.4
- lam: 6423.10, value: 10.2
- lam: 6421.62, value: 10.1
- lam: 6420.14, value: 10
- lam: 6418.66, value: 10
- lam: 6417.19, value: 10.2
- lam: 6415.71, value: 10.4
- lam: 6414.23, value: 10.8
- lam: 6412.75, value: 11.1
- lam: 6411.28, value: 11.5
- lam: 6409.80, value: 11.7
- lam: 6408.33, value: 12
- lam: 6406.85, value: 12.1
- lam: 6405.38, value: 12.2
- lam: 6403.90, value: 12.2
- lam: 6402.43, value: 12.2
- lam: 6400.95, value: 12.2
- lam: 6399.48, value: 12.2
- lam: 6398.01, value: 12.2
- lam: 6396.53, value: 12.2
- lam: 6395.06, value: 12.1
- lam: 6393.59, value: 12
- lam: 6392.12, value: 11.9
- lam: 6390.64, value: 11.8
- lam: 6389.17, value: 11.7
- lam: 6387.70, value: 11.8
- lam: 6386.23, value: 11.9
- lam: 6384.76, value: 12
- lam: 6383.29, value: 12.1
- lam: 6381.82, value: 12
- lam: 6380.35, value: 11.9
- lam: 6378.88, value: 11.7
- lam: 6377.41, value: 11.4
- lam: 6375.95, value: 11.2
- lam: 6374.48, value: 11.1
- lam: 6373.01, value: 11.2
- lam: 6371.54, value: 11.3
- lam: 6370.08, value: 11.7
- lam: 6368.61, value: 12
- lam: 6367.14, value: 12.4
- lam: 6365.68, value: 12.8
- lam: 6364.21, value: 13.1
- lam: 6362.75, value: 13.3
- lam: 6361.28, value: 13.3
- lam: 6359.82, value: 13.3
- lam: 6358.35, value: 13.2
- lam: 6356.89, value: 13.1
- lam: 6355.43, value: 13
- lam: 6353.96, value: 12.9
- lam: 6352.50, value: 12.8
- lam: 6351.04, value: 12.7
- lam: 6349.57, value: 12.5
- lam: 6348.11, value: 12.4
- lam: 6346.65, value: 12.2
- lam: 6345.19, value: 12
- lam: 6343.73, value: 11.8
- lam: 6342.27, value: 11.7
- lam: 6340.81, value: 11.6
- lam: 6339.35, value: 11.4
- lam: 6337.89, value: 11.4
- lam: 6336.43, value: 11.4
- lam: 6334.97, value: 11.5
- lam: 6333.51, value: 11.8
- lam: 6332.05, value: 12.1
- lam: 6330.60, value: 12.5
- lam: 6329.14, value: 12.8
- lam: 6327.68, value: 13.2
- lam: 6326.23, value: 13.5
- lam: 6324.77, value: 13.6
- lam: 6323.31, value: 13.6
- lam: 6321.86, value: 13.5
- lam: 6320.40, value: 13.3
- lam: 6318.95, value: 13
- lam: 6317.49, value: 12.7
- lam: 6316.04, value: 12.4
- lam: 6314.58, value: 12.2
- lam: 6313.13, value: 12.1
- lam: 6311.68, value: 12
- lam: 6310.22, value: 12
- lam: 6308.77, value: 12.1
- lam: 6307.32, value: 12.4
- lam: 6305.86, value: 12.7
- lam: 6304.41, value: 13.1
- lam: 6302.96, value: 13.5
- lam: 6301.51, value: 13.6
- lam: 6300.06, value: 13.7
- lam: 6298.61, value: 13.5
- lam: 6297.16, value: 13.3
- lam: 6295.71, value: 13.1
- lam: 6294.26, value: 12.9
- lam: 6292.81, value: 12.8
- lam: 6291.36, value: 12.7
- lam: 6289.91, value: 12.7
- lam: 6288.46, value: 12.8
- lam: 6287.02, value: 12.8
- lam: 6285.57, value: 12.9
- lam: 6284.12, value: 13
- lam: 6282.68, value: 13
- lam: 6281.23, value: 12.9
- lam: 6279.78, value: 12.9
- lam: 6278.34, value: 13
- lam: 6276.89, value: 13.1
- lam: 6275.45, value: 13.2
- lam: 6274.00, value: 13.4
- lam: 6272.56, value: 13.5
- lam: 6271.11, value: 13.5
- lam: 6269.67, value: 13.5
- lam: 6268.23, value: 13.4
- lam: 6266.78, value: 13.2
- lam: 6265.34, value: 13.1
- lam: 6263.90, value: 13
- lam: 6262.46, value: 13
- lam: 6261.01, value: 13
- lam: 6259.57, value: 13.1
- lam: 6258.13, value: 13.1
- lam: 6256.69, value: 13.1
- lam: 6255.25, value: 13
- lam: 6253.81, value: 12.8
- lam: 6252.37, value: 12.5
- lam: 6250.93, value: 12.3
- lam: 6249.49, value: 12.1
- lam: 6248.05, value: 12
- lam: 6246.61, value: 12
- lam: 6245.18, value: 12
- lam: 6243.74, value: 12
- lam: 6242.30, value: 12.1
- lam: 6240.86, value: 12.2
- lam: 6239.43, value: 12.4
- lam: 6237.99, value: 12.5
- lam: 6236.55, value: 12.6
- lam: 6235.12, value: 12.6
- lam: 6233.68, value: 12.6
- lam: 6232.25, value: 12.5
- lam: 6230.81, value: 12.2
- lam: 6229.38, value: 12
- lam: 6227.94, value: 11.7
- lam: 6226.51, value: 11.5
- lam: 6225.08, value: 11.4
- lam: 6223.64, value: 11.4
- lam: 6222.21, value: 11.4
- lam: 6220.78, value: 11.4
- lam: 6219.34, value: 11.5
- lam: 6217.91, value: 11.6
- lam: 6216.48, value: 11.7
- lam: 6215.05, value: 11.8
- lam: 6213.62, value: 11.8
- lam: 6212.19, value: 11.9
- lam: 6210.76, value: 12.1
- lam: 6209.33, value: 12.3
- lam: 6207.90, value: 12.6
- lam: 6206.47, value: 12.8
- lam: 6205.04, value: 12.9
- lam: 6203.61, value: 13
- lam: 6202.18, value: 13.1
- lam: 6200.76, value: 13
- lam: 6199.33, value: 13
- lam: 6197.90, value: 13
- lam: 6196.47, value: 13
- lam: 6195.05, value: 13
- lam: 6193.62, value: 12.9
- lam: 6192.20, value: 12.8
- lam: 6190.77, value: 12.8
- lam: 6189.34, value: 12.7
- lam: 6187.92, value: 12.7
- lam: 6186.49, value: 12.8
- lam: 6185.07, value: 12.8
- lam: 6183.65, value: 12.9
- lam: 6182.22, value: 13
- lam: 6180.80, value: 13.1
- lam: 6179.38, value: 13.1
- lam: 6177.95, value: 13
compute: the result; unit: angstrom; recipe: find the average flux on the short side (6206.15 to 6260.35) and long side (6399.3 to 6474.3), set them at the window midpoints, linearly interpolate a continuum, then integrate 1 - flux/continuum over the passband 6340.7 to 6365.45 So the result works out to -2.0 angstrom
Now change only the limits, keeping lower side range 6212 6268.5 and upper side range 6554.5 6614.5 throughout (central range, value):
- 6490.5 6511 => 0.9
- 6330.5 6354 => 1.3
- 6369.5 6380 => 1.2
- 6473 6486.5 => 1.2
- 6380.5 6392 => 0.9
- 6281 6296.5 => -0.5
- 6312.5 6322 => -0.1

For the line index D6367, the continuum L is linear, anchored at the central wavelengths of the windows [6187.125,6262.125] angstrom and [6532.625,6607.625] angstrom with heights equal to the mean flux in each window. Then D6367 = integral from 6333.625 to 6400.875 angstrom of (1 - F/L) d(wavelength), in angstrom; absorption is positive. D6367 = 3.5 angstrom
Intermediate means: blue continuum 12.4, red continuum 13.3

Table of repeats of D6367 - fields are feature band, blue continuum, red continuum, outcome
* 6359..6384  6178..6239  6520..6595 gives 1.1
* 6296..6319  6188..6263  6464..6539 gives -0.7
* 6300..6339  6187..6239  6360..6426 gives -2.2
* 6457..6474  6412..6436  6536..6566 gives -0.4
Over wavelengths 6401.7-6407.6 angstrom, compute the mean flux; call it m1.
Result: 12.2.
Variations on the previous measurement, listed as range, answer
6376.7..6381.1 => 11.7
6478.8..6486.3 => 12.4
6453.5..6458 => 11.8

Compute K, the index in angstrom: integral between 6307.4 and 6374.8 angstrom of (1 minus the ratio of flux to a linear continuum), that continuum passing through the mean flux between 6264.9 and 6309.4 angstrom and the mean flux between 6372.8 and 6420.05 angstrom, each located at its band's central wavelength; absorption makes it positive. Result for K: -0.4 angstrom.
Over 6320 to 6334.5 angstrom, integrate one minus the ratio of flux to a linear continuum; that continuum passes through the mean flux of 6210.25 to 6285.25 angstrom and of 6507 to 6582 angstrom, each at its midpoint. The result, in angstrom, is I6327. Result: -0.4 angstrom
